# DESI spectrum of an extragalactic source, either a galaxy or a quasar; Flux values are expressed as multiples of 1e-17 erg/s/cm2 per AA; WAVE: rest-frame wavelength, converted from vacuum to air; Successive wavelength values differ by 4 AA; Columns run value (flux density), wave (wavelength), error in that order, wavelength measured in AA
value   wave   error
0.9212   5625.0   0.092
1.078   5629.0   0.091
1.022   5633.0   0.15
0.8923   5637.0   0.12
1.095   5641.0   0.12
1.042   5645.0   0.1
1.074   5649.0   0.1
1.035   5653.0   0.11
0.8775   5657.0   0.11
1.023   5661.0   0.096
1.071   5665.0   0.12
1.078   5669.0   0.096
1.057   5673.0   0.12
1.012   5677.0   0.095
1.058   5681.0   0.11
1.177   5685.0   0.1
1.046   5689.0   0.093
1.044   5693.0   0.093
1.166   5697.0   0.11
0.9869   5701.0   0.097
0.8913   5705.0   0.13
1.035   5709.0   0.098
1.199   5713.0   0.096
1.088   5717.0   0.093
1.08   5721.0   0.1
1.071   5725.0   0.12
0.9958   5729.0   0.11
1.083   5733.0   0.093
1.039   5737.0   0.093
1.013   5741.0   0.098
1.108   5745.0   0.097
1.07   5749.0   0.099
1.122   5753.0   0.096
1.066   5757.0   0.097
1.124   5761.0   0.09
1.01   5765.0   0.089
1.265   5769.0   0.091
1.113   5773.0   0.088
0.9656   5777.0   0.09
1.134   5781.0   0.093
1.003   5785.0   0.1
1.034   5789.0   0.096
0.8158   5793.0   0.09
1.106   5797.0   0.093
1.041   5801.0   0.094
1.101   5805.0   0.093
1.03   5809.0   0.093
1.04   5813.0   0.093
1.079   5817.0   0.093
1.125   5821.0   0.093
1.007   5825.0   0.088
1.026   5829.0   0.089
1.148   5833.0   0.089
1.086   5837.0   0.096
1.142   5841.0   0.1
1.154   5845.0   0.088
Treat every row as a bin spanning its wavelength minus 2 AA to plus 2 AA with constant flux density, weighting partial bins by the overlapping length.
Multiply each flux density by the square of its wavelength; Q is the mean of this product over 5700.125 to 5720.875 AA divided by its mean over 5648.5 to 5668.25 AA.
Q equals 1.05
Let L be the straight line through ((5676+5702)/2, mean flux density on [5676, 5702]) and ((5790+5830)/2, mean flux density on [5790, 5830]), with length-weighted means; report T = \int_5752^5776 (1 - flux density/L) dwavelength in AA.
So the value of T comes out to -1.3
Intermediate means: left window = 1.08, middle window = 1.11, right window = 1.04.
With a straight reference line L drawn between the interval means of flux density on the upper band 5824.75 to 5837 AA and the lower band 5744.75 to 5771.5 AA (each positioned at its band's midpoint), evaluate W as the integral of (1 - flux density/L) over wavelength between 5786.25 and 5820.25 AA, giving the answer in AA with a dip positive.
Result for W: 1.64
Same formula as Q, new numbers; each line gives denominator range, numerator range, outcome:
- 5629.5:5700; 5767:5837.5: 1.07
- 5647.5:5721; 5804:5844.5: 1.08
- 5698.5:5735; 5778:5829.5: 1.02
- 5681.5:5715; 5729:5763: 1.02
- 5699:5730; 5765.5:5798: 1.03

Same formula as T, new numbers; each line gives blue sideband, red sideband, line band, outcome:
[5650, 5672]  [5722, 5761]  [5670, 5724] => -1.2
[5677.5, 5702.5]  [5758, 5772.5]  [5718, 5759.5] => 1.6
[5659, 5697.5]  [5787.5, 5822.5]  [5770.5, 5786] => -0.3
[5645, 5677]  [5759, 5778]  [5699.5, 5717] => 0.4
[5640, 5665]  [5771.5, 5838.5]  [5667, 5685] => -0.6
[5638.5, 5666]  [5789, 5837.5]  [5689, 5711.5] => 0.1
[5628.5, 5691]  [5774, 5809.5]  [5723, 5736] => -0.2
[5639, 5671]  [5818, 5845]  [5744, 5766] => -0.3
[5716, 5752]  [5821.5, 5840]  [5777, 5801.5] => 1.2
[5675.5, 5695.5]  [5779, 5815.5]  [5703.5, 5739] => 0.1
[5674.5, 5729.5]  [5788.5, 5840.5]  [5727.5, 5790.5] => -0.9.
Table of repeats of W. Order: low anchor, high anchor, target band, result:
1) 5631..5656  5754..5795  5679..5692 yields -0.7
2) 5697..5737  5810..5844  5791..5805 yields 0.9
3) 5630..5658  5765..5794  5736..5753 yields -0.4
